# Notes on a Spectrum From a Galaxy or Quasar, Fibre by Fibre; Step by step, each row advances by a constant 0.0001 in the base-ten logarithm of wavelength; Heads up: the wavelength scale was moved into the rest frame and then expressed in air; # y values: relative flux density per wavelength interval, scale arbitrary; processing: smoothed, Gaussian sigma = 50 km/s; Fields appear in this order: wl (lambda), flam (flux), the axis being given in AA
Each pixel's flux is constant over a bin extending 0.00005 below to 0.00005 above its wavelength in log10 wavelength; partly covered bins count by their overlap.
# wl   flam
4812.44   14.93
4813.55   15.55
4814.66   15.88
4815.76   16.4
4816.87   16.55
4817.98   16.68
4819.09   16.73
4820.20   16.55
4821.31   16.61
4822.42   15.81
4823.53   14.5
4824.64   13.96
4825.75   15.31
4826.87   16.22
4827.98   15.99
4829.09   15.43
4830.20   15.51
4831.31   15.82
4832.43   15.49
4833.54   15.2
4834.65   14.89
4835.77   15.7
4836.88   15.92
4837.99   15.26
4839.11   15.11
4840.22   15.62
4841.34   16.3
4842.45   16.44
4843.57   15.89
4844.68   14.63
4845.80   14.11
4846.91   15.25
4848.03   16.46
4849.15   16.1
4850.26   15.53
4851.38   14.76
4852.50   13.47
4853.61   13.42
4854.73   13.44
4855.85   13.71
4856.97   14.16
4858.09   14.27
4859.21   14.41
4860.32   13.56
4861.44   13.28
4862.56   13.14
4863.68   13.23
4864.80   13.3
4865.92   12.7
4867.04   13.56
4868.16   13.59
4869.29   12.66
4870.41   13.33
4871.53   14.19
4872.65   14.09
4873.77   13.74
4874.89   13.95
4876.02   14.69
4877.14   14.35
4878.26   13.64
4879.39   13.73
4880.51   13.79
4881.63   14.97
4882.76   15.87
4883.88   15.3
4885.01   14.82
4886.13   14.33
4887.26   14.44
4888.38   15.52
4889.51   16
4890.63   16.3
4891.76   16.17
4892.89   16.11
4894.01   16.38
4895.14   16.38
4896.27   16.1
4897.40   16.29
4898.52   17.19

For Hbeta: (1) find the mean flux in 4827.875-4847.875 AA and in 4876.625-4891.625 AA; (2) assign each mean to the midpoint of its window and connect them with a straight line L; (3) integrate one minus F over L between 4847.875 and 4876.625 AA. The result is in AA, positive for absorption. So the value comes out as 2.38 AA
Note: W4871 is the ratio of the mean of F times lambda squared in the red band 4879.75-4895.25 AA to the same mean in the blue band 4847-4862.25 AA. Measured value 1.1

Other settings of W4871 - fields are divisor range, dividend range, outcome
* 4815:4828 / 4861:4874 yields 0.86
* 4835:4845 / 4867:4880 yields 0.89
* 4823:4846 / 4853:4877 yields 0.90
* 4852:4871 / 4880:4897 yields 1.16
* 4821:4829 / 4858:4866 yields 0.89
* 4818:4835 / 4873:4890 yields 0.95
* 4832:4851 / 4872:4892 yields 0.97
